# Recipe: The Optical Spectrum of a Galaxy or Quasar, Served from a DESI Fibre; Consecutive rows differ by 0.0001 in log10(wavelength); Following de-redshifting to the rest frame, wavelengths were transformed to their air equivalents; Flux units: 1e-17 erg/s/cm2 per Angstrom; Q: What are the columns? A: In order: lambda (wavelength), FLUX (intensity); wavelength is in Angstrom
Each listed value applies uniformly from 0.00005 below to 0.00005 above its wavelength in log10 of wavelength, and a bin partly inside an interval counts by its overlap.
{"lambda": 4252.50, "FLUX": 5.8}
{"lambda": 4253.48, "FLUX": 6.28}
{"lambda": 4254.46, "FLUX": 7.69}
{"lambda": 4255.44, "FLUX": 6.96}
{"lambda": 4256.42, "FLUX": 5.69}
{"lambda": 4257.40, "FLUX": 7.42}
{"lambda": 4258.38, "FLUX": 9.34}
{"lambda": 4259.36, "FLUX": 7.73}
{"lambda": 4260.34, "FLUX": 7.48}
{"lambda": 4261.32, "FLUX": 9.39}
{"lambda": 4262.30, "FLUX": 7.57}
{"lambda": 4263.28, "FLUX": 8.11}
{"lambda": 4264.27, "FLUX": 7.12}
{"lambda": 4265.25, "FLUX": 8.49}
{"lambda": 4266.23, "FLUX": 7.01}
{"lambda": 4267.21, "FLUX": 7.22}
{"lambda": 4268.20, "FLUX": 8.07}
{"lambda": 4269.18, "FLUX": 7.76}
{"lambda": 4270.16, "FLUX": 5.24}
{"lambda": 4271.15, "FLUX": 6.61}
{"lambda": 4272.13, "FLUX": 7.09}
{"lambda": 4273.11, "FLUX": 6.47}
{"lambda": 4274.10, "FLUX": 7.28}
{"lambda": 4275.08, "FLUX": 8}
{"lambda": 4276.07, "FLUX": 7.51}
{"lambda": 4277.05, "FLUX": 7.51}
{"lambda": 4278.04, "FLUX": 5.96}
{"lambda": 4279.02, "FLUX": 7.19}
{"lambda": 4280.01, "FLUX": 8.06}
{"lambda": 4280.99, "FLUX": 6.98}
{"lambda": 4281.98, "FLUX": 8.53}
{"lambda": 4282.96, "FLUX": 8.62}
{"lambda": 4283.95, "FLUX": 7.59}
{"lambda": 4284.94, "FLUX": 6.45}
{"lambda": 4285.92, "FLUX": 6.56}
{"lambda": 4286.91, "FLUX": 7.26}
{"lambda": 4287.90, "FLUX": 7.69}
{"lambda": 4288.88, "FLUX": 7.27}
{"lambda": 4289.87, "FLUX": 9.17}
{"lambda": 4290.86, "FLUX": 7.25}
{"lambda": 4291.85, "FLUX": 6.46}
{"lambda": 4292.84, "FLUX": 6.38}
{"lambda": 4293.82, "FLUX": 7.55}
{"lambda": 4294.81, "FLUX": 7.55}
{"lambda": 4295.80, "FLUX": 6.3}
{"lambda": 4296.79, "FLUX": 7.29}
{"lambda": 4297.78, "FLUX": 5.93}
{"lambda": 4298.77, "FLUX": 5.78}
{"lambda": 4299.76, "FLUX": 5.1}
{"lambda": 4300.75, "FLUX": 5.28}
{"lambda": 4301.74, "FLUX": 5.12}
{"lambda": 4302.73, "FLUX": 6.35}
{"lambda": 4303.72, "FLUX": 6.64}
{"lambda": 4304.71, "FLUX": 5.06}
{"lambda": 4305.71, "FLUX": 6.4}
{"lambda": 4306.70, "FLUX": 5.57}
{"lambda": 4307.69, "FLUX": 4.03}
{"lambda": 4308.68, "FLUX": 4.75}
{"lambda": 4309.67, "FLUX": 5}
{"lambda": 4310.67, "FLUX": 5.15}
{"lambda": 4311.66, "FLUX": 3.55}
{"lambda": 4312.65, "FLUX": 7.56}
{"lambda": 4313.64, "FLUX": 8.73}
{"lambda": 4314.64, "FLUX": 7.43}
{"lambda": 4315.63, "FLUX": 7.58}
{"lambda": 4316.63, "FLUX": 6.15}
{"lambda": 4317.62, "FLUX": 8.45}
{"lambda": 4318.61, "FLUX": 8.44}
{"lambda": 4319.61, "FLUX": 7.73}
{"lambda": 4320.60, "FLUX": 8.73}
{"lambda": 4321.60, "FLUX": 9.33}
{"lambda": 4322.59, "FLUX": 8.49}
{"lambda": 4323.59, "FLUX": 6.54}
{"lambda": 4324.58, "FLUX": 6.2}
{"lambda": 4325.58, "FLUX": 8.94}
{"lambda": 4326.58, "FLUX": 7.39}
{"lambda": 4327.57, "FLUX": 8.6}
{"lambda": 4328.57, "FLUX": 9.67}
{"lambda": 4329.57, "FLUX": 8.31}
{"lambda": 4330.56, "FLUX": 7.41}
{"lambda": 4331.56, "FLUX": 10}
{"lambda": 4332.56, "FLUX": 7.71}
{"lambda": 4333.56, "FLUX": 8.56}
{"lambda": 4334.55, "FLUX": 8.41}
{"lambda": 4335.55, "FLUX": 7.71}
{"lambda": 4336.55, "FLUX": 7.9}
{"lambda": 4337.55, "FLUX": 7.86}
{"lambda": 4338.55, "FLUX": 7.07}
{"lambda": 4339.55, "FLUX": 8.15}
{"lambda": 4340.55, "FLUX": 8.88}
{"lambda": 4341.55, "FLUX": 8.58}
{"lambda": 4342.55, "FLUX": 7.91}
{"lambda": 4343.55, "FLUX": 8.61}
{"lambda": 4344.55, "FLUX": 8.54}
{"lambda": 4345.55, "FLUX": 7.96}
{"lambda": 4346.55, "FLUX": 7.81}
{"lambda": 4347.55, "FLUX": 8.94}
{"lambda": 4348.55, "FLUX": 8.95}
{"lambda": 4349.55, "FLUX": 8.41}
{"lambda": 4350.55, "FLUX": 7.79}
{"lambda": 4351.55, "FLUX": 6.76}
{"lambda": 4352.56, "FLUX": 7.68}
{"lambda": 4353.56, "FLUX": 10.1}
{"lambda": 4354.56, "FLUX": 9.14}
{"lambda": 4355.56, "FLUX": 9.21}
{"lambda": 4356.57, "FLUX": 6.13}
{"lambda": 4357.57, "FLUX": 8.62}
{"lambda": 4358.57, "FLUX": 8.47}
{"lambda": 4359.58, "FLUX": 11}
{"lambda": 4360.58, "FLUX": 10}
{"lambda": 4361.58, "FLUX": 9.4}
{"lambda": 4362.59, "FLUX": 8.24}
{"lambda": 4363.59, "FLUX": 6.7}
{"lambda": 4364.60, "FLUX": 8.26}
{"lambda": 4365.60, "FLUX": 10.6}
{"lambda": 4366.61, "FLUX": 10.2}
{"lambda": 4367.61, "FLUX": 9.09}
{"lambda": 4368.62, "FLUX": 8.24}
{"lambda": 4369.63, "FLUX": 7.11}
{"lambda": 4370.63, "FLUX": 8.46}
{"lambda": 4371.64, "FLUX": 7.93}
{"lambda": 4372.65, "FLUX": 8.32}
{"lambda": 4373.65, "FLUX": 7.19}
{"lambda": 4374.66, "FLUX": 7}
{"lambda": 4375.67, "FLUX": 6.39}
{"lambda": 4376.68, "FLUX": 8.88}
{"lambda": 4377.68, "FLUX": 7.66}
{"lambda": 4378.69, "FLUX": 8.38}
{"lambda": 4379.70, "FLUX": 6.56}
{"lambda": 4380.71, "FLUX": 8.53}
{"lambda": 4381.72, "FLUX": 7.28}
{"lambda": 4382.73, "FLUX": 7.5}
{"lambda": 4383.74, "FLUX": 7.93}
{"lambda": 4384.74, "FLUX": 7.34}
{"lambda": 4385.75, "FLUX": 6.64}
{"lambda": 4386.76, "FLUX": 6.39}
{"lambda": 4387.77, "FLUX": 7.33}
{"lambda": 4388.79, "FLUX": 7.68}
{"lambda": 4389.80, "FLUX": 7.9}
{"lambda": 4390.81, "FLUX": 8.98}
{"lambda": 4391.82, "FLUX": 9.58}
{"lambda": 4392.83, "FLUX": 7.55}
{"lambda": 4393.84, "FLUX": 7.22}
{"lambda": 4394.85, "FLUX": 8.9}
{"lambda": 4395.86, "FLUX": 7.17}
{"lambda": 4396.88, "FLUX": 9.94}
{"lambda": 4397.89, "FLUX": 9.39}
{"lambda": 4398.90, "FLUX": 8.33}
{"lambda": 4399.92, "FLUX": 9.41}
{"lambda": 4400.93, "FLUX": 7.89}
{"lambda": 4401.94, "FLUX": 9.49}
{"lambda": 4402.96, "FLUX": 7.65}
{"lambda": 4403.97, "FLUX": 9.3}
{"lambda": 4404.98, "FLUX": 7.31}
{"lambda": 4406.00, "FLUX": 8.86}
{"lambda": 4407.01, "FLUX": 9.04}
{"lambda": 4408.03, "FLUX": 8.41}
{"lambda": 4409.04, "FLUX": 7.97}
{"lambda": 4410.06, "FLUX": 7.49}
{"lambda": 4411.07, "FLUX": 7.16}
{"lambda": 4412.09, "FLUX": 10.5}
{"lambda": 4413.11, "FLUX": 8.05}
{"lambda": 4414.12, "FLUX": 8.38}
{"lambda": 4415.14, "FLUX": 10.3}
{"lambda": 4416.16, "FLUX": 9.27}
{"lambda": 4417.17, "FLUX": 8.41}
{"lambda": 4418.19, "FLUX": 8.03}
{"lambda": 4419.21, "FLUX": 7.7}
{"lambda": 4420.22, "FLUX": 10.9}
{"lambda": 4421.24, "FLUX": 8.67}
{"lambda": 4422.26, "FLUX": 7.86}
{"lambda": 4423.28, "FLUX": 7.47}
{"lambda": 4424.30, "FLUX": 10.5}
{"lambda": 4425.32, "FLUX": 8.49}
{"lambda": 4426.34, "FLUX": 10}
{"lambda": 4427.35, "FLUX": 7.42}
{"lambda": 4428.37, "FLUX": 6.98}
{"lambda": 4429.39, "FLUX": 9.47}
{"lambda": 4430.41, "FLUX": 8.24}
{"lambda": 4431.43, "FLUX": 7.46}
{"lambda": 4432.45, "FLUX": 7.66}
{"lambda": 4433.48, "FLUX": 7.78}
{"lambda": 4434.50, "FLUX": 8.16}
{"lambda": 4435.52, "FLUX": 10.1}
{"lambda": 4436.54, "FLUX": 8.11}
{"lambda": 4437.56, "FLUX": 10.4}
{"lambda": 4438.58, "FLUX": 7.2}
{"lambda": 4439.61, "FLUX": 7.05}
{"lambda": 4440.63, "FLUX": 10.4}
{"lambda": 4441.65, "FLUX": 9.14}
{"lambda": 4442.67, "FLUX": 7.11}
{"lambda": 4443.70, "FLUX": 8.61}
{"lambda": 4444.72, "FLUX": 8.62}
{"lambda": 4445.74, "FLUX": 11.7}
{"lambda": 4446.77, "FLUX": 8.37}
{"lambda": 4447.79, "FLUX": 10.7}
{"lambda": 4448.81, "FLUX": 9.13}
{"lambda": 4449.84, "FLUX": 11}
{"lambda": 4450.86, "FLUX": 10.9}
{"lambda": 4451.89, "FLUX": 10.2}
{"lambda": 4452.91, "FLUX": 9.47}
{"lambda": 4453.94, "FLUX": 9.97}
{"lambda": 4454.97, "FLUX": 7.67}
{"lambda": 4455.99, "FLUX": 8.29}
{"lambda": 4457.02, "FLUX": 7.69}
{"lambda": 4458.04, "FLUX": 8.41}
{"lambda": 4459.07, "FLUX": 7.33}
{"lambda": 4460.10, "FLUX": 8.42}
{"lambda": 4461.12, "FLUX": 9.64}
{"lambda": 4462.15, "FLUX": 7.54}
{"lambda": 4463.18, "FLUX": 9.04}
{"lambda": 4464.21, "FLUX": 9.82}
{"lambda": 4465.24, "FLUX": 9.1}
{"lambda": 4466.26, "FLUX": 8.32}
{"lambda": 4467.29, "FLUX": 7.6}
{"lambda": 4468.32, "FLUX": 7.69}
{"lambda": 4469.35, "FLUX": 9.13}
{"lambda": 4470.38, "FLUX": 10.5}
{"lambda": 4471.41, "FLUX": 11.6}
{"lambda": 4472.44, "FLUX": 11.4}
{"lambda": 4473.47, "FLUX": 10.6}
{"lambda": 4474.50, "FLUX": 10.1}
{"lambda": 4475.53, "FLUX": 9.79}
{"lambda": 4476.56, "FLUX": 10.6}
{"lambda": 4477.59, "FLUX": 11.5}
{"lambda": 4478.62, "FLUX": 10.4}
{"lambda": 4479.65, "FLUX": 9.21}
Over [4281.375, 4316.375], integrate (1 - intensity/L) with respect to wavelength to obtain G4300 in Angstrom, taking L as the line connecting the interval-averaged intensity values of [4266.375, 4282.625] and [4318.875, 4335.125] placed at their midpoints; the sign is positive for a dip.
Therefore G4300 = 5.2 Angstrom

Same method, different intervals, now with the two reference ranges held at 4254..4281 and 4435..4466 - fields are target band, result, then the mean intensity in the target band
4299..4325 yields 4.3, 6.51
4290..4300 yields 1.2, 6.69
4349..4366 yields -0.8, 8.61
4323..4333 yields -0.2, 8.08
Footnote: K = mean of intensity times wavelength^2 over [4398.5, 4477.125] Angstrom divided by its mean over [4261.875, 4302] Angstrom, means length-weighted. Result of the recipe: 1.35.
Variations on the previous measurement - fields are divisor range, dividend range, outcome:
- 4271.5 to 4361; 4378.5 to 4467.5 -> 1.20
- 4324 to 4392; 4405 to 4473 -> 1.12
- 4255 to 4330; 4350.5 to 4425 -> 1.22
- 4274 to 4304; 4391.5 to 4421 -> 1.30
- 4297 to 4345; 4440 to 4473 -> 1.35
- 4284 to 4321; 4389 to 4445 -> 1.36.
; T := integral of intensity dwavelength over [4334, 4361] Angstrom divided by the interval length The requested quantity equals 8.39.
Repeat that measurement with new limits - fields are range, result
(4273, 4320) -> 6.76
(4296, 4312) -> 5.47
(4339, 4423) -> 8.33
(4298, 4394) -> 7.72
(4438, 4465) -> 8.98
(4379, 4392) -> 7.63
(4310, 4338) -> 7.79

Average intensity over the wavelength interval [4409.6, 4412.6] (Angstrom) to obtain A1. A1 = 8.4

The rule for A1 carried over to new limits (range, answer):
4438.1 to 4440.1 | 7.1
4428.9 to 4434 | 8.1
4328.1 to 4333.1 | 8.61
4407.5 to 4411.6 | 7.77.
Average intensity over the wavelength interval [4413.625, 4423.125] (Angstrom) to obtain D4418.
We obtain 8.78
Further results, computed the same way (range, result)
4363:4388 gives 7.84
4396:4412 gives 8.53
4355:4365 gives 8.61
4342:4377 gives 8.4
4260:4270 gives 7.74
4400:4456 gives 8.78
